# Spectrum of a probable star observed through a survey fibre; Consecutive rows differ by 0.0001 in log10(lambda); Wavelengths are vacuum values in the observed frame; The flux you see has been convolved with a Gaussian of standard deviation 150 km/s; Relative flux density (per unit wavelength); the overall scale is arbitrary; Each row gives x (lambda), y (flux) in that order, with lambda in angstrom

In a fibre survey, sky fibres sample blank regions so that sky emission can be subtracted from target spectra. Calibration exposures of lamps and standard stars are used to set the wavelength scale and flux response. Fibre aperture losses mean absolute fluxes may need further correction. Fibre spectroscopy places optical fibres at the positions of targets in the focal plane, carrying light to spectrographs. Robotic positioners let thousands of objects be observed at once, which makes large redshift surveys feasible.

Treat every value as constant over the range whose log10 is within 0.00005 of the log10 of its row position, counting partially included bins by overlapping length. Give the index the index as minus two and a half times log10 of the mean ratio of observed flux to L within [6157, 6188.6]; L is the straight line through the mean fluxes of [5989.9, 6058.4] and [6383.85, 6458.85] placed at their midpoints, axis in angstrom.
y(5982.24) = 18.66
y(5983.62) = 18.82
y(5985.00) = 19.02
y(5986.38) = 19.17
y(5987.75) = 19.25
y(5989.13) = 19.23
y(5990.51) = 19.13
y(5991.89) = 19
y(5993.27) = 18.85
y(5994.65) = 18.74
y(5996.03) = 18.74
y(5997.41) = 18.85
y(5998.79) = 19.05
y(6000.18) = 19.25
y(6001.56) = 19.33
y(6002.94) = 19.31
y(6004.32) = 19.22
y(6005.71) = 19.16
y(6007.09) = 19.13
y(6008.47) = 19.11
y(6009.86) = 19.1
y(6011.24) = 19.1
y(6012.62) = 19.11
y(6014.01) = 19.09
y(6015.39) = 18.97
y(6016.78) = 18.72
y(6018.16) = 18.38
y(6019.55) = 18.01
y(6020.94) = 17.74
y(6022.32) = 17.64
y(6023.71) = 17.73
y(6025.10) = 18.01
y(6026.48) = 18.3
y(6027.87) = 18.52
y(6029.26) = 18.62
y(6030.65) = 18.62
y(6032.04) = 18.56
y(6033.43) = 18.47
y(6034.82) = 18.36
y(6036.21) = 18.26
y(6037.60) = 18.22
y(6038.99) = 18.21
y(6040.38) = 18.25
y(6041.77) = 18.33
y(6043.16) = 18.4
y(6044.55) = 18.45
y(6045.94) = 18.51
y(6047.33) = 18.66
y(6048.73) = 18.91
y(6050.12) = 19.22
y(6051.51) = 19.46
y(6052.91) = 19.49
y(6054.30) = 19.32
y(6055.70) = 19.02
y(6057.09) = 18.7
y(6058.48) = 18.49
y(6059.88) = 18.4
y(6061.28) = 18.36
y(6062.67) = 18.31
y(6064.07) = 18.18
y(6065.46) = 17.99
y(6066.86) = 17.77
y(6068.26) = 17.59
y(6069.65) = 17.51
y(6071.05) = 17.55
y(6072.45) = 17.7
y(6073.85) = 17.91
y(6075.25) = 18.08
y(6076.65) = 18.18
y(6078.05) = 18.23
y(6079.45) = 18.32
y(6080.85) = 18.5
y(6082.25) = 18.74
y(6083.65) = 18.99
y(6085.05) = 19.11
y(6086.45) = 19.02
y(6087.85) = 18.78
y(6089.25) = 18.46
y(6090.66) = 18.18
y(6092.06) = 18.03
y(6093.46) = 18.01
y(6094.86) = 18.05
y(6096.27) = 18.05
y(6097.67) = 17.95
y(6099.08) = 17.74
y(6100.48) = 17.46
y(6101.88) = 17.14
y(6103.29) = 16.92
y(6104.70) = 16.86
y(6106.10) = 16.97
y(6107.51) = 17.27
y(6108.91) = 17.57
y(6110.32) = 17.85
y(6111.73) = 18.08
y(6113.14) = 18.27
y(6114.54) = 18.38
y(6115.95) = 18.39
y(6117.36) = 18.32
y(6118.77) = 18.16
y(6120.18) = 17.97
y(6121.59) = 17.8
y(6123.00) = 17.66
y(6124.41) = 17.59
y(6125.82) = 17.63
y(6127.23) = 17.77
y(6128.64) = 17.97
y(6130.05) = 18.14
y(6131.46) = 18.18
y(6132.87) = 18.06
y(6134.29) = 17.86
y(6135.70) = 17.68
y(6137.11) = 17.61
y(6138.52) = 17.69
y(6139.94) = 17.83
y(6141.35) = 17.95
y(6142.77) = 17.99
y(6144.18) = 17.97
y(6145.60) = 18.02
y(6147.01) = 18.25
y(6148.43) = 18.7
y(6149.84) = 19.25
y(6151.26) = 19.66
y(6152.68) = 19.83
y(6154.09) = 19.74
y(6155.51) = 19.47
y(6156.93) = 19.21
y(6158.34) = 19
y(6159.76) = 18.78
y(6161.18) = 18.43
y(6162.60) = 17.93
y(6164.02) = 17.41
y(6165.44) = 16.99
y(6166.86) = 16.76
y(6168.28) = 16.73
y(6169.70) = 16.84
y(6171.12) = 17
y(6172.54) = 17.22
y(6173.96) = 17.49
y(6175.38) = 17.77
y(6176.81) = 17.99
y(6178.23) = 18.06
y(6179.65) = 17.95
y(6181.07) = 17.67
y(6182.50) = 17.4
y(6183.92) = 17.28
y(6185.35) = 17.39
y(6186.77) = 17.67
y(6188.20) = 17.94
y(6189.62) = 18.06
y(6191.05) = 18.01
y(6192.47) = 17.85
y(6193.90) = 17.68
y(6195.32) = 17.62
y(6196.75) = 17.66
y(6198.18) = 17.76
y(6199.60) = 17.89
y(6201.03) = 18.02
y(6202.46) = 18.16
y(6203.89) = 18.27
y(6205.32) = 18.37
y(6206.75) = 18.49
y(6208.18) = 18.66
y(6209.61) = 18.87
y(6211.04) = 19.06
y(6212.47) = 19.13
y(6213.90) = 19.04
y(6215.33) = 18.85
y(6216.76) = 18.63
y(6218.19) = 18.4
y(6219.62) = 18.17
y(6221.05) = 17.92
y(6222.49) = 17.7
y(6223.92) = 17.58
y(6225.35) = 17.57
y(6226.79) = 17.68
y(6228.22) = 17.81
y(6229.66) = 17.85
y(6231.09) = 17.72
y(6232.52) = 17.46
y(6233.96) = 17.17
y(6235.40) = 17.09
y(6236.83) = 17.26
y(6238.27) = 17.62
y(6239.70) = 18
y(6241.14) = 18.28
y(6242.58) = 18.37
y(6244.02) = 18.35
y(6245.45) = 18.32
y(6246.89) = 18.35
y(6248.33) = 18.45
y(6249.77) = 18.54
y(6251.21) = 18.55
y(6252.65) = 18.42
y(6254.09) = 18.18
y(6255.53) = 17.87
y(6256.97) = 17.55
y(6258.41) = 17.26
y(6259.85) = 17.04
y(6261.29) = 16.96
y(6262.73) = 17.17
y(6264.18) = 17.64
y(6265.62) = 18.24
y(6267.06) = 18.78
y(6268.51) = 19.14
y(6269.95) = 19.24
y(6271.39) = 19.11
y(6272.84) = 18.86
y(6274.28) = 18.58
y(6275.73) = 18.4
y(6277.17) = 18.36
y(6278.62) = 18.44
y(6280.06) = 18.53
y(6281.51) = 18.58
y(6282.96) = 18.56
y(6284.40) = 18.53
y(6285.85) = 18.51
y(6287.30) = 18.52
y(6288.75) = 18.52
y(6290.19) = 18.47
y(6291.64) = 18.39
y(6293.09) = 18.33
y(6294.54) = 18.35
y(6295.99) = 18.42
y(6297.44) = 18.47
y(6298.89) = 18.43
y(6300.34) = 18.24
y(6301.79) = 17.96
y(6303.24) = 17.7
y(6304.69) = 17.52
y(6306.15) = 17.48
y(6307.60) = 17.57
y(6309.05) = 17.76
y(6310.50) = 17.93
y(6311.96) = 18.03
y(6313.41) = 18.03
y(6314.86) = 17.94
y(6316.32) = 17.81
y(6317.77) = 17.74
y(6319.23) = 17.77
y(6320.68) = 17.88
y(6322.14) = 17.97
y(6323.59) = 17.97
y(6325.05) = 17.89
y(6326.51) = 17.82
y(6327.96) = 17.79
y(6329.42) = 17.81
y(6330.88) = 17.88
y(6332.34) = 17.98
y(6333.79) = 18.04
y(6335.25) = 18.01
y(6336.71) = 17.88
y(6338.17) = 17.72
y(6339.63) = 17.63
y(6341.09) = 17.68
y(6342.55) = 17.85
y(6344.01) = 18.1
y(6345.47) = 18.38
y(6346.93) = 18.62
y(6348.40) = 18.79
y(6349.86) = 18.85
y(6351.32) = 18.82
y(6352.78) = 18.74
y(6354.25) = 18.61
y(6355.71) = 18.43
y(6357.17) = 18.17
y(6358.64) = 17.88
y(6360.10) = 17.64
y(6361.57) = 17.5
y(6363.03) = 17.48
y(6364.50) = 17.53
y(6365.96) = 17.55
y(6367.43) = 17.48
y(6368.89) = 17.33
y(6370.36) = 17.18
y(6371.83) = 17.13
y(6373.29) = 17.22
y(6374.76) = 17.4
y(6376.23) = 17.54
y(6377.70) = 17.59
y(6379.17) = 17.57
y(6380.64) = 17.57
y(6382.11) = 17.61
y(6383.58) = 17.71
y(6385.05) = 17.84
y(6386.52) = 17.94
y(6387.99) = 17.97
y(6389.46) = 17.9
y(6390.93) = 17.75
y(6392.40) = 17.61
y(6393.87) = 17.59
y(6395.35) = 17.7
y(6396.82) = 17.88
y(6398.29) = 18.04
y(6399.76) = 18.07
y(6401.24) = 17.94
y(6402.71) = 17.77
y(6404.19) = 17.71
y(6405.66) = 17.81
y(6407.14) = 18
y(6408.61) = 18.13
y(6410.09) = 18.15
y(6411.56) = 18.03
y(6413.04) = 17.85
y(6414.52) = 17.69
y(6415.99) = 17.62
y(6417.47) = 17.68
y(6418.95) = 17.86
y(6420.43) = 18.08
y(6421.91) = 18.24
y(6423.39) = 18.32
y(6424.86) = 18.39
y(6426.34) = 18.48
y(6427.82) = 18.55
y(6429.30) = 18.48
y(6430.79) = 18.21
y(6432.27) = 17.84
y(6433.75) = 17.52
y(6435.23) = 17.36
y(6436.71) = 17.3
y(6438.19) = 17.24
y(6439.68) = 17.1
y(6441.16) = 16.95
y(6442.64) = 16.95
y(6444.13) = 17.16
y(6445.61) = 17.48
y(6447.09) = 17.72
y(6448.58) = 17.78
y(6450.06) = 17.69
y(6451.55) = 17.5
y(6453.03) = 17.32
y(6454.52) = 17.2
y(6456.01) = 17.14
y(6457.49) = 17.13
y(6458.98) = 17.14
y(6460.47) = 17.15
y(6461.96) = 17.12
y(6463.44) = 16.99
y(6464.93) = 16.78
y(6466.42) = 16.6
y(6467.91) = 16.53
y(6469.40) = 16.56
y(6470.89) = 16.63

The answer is 0.04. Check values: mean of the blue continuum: 18.7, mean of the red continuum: 17.7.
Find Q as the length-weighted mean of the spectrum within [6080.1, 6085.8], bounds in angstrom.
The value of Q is 18.8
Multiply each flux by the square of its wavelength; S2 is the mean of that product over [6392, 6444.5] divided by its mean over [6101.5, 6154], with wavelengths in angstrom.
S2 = 1.09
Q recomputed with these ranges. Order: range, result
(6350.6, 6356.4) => 18.6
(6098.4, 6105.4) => 17.2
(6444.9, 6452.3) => 17.6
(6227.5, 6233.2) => 17.7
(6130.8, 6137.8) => 17.9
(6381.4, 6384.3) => 17.7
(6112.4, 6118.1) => 18.3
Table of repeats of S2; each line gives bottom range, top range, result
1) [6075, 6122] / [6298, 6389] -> 1.07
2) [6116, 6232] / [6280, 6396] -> 1.05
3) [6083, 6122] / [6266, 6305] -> 1.09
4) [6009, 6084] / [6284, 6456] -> 1.08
